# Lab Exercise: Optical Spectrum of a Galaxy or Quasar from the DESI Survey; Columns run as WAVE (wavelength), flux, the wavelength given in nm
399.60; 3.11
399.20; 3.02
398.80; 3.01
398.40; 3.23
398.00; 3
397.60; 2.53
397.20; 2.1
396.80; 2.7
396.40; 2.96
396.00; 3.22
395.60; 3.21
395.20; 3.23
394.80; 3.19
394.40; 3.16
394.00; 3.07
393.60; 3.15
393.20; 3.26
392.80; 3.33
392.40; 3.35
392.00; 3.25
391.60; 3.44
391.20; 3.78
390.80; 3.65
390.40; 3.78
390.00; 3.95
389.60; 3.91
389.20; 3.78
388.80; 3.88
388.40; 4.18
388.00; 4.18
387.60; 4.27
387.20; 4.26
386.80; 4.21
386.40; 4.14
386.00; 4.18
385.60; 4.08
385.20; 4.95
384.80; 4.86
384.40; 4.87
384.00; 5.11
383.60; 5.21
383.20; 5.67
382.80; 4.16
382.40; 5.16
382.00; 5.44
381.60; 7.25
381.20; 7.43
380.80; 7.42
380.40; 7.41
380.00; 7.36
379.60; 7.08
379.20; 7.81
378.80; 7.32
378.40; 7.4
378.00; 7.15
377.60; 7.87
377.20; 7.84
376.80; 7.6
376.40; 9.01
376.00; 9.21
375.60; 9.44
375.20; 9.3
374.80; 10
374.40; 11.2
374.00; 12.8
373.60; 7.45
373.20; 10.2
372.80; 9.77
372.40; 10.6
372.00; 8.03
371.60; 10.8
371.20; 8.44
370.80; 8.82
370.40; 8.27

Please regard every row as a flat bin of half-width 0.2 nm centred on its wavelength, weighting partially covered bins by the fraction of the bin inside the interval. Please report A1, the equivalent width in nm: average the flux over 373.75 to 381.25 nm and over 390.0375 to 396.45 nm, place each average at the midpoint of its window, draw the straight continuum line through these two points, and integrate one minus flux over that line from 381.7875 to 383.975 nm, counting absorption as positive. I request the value 0.512 nm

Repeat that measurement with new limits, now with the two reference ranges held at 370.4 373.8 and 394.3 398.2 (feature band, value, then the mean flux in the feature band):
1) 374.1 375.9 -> -0.35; 10.1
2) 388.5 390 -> 0.27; 3.89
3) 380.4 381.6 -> -0.09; 7.39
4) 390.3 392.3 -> 0.31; 3.56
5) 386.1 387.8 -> 0.36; 4.22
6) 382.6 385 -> 0.46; 4.98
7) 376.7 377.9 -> 0.02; 7.73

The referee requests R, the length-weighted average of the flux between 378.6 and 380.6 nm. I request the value 7.4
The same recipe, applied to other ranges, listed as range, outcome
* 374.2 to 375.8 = 9.98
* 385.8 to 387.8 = 4.21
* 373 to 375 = 10.3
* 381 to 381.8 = 7.34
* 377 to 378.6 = 7.56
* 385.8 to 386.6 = 4.16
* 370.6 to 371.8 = 9.35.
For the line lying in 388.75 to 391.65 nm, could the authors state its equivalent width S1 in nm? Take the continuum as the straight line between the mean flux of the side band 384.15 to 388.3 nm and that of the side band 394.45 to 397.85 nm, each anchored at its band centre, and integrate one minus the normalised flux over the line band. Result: 0.02 nm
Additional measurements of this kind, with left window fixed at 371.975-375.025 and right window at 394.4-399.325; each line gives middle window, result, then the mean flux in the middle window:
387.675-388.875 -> 0.32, 4.12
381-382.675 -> 0.30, 6.22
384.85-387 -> 0.67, 4.35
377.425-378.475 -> 0.15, 7.47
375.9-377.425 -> 0.13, 8.35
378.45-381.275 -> 0.26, 7.4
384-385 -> 0.27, 4.91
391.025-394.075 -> 0.67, 3.34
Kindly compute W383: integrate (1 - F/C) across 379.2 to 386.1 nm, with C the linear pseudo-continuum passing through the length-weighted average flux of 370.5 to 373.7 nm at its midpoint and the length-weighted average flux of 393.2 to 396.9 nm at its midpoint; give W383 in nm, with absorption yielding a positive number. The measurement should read 0.73 nm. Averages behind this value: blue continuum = 9.29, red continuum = 3.12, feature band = 5.83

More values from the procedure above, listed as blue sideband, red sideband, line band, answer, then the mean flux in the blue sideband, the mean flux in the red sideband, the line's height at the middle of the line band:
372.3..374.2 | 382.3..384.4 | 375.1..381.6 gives -0.31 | 10.1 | 5.04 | 7.56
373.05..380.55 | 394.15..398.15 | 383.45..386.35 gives 0.71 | 8.6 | 2.93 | 6.23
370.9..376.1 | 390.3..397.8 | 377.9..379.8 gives 0.16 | 9.78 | 3.17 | 8.06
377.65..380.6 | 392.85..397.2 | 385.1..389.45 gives 0.84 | 7.39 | 3.08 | 5.18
